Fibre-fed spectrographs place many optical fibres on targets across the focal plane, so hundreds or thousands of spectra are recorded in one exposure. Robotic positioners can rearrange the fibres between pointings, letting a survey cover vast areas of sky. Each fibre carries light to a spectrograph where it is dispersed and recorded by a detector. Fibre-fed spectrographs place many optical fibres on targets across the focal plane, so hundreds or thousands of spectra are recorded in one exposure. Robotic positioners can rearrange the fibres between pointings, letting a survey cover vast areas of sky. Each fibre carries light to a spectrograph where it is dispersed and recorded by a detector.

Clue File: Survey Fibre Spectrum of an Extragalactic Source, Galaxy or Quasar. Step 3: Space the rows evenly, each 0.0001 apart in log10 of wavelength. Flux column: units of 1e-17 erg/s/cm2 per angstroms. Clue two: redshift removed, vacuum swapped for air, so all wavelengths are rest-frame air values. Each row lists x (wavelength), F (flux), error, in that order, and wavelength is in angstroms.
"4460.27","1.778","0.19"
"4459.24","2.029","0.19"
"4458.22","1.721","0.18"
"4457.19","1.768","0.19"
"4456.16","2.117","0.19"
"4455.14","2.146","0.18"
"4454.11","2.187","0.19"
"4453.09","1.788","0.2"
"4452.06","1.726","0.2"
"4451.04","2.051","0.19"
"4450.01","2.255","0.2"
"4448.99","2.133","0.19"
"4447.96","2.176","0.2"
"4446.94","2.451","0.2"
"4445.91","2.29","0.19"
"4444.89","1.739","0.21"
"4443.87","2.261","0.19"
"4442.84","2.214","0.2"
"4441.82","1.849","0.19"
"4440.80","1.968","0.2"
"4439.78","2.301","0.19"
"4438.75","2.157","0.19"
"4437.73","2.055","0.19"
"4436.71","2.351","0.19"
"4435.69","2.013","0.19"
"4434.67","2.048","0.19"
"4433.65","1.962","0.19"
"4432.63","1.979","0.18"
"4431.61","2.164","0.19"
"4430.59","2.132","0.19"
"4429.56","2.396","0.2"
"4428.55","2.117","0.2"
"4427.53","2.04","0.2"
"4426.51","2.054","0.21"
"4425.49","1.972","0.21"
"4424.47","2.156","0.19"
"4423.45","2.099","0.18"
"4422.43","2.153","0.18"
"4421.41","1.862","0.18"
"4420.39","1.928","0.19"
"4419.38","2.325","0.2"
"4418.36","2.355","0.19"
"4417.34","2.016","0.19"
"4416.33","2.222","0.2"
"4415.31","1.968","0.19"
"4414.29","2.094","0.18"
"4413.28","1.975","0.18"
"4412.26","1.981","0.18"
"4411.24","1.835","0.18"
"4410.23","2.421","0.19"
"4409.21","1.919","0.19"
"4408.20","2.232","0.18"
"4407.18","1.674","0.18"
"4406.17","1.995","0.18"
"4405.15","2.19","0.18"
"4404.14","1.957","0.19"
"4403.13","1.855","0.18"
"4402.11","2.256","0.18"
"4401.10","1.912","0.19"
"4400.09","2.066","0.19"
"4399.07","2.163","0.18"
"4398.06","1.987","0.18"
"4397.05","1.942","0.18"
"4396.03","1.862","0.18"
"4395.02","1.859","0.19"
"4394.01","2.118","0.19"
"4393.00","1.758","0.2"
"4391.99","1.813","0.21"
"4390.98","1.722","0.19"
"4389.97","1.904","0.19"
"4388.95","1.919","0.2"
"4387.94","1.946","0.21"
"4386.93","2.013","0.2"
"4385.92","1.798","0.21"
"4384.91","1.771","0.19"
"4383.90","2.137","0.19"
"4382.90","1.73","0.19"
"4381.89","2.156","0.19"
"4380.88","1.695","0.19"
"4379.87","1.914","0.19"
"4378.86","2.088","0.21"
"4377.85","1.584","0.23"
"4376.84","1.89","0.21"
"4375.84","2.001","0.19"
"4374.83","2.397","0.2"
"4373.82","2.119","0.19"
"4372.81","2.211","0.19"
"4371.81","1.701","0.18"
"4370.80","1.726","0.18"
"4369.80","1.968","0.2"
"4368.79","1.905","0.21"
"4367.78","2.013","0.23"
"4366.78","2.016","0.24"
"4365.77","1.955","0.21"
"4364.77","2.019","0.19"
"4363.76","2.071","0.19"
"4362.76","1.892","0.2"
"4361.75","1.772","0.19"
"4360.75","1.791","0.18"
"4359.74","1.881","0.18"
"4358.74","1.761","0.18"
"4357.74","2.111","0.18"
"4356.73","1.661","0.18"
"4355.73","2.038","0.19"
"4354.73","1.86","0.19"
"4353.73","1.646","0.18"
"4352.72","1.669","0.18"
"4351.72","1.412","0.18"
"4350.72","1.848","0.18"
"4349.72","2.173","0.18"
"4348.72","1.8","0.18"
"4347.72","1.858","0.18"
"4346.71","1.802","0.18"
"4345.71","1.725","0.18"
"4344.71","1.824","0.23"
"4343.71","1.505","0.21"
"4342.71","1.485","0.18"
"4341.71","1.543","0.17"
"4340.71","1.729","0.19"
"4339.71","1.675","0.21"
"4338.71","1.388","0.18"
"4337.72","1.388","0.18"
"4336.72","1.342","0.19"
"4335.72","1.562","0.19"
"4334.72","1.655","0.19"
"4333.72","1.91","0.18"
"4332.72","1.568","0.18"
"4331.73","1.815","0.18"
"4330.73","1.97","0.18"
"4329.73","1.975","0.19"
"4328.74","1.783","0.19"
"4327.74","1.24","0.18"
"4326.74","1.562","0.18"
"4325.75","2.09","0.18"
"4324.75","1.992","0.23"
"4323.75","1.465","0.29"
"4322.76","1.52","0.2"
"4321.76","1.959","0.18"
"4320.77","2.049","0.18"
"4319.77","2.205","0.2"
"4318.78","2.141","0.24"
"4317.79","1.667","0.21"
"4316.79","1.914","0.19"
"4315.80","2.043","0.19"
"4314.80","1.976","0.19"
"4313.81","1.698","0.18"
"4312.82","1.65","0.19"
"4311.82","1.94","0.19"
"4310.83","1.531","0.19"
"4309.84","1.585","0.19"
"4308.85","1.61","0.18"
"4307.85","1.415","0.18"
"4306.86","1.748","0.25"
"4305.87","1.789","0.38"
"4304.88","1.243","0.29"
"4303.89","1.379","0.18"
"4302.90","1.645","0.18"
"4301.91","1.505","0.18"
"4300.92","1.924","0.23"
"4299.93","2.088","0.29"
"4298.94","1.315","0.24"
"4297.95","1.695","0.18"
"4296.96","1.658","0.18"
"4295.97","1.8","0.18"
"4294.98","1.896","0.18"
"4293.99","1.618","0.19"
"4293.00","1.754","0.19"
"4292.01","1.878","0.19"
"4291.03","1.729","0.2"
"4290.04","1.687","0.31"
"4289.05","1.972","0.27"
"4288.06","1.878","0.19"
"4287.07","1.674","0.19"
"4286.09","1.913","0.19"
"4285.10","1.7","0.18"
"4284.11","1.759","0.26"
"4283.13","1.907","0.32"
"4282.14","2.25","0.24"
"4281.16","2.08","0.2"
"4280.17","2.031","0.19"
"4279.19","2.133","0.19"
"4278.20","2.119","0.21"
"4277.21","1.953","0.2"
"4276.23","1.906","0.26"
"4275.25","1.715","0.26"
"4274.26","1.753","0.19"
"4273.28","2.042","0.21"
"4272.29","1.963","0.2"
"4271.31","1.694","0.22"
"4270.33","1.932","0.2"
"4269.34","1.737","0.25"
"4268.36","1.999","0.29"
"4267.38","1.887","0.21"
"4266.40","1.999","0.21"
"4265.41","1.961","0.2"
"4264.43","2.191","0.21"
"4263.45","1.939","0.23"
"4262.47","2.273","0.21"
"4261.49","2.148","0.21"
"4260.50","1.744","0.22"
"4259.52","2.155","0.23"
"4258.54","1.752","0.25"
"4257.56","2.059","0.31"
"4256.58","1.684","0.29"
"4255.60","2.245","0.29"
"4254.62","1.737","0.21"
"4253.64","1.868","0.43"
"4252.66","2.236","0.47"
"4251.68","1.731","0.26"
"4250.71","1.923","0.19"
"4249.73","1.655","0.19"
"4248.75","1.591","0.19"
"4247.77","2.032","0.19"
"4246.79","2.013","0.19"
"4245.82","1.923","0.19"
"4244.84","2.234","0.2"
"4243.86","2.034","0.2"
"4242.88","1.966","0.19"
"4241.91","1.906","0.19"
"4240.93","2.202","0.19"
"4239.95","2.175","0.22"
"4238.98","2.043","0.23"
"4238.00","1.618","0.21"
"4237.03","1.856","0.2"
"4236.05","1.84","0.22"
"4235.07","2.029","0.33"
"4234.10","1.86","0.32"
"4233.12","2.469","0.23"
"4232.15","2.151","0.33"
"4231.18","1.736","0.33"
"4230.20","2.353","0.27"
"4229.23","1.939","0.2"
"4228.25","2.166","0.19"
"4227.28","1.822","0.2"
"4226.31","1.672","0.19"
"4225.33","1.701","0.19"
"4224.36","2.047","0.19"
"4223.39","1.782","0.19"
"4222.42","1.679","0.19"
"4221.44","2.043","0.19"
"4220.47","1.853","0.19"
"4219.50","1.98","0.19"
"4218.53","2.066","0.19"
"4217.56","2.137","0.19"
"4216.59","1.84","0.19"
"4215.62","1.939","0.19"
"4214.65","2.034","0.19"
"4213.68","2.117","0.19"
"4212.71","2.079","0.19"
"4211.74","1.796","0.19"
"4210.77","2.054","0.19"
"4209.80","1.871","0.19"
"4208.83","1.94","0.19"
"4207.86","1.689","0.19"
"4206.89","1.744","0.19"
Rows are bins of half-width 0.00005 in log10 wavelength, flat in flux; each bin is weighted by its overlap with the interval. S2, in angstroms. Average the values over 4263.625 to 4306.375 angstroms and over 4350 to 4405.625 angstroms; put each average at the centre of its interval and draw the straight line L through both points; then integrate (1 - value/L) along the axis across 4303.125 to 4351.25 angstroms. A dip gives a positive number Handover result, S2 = 3.8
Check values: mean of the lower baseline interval 1.83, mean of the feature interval 1.72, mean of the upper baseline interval 1.92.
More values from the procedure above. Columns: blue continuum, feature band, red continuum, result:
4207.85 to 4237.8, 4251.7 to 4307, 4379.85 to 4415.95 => 2.65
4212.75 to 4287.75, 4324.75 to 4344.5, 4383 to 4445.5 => 3.37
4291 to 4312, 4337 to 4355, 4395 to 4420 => 1.45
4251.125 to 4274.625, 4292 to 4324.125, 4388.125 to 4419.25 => 3.76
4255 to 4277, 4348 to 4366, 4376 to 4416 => 0.91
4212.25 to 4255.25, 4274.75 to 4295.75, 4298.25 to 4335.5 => -0.65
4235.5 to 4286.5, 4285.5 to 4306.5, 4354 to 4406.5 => 2.46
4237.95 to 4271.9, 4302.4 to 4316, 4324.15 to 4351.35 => 1.06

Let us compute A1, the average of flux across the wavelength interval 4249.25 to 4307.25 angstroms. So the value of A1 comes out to 1.86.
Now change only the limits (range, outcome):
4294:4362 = 1.73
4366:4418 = 1.97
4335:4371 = 1.77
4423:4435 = 2.09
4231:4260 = 1.96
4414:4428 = 2.09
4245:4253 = 1.9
